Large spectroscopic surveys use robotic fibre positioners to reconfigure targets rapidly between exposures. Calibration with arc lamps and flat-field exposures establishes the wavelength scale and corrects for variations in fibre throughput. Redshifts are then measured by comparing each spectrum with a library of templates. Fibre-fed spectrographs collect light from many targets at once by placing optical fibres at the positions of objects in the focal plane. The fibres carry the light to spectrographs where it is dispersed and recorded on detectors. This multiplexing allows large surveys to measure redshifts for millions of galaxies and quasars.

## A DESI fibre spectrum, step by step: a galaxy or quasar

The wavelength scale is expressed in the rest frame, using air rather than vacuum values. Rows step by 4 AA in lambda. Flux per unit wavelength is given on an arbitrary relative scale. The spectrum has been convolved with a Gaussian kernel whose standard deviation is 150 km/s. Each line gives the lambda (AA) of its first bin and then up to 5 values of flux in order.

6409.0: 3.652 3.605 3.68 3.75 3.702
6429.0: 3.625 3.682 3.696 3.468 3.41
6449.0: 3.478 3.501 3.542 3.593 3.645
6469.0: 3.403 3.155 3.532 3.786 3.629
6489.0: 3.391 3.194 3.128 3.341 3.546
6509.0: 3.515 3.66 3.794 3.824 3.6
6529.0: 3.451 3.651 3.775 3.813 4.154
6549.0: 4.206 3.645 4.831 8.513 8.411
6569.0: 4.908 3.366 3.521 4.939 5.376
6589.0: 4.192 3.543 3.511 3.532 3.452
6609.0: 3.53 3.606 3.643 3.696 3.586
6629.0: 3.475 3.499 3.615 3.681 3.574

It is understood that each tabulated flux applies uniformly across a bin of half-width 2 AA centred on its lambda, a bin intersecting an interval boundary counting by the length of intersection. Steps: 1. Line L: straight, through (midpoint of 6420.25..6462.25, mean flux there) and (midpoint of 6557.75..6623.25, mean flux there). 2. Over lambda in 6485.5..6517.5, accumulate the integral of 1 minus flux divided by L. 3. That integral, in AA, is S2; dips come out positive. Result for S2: 4.1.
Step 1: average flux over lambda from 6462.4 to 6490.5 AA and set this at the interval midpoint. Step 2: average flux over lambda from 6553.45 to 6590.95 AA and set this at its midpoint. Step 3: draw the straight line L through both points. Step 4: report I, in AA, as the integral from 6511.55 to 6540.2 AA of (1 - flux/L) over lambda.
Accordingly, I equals 4.7 AA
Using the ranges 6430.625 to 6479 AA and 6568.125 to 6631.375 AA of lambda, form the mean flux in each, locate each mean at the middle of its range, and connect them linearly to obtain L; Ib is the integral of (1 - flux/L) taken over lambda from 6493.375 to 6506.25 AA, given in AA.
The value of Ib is 1.1 AA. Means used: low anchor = 3.51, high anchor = 3.85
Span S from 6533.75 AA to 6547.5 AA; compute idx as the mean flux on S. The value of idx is 3.9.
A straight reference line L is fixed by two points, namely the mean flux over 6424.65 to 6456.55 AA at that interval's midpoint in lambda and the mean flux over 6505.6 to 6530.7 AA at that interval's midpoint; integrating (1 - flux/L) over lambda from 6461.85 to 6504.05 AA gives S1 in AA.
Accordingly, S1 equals 2.0 AA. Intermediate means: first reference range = 3.56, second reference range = 3.64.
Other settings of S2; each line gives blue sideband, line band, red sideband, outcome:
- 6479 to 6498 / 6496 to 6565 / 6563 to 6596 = -1.4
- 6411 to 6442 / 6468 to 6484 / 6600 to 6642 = 0.7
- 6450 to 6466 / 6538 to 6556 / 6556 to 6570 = 6.8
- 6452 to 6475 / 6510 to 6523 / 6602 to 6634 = -0.9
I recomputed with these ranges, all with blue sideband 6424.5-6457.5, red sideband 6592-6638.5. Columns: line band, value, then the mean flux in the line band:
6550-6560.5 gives -3.8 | 4.85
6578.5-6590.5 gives -4.2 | 4.81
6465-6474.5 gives 0.5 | 3.36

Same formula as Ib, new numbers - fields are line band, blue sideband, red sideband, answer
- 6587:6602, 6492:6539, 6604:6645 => -0.56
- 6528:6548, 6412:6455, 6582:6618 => -0.24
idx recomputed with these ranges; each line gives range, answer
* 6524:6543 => 3.66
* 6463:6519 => 3.48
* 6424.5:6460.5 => 3.56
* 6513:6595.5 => 4.45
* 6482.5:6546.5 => 3.59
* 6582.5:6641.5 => 3.74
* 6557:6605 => 4.83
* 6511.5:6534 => 3.66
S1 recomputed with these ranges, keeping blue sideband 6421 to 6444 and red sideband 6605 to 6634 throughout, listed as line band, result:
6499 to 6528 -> 0.0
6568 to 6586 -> -3.8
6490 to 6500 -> 1.1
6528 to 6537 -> 0.0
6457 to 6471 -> 0.3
